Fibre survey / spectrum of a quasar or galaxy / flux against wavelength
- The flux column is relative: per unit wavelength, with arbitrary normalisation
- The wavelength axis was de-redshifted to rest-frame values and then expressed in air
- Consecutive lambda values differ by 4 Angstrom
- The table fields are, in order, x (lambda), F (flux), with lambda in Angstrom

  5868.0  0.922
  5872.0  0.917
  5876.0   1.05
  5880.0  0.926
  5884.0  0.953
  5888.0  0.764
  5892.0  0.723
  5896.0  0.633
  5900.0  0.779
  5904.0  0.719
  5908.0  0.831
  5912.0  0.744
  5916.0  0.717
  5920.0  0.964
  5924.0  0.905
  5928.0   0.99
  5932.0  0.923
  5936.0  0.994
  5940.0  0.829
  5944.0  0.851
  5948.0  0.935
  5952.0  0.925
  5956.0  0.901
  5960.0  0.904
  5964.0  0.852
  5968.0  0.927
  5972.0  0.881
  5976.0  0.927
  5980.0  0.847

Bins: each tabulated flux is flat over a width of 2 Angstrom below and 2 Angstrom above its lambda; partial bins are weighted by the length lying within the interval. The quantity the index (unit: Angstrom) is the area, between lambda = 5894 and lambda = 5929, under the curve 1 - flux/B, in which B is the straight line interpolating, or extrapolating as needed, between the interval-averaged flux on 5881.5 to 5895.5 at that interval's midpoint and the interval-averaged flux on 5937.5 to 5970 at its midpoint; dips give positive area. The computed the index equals 1.2 Angstrom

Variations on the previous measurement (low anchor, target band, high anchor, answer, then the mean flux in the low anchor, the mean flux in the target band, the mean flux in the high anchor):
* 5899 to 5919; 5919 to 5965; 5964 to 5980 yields -4.5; 0.767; 0.915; 0.896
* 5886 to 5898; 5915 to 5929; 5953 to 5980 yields -2.1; 0.707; 0.9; 0.896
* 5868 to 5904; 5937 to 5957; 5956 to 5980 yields -0.3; 0.841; 0.893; 0.894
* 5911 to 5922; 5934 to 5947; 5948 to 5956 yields -0.1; 0.814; 0.895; 0.921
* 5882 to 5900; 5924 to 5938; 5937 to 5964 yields -1.8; 0.769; 0.96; 0.892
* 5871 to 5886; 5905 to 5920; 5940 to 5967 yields 2.3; 0.964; 0.788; 0.891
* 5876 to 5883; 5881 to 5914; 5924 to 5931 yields 6.5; 0.965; 0.773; 0.956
